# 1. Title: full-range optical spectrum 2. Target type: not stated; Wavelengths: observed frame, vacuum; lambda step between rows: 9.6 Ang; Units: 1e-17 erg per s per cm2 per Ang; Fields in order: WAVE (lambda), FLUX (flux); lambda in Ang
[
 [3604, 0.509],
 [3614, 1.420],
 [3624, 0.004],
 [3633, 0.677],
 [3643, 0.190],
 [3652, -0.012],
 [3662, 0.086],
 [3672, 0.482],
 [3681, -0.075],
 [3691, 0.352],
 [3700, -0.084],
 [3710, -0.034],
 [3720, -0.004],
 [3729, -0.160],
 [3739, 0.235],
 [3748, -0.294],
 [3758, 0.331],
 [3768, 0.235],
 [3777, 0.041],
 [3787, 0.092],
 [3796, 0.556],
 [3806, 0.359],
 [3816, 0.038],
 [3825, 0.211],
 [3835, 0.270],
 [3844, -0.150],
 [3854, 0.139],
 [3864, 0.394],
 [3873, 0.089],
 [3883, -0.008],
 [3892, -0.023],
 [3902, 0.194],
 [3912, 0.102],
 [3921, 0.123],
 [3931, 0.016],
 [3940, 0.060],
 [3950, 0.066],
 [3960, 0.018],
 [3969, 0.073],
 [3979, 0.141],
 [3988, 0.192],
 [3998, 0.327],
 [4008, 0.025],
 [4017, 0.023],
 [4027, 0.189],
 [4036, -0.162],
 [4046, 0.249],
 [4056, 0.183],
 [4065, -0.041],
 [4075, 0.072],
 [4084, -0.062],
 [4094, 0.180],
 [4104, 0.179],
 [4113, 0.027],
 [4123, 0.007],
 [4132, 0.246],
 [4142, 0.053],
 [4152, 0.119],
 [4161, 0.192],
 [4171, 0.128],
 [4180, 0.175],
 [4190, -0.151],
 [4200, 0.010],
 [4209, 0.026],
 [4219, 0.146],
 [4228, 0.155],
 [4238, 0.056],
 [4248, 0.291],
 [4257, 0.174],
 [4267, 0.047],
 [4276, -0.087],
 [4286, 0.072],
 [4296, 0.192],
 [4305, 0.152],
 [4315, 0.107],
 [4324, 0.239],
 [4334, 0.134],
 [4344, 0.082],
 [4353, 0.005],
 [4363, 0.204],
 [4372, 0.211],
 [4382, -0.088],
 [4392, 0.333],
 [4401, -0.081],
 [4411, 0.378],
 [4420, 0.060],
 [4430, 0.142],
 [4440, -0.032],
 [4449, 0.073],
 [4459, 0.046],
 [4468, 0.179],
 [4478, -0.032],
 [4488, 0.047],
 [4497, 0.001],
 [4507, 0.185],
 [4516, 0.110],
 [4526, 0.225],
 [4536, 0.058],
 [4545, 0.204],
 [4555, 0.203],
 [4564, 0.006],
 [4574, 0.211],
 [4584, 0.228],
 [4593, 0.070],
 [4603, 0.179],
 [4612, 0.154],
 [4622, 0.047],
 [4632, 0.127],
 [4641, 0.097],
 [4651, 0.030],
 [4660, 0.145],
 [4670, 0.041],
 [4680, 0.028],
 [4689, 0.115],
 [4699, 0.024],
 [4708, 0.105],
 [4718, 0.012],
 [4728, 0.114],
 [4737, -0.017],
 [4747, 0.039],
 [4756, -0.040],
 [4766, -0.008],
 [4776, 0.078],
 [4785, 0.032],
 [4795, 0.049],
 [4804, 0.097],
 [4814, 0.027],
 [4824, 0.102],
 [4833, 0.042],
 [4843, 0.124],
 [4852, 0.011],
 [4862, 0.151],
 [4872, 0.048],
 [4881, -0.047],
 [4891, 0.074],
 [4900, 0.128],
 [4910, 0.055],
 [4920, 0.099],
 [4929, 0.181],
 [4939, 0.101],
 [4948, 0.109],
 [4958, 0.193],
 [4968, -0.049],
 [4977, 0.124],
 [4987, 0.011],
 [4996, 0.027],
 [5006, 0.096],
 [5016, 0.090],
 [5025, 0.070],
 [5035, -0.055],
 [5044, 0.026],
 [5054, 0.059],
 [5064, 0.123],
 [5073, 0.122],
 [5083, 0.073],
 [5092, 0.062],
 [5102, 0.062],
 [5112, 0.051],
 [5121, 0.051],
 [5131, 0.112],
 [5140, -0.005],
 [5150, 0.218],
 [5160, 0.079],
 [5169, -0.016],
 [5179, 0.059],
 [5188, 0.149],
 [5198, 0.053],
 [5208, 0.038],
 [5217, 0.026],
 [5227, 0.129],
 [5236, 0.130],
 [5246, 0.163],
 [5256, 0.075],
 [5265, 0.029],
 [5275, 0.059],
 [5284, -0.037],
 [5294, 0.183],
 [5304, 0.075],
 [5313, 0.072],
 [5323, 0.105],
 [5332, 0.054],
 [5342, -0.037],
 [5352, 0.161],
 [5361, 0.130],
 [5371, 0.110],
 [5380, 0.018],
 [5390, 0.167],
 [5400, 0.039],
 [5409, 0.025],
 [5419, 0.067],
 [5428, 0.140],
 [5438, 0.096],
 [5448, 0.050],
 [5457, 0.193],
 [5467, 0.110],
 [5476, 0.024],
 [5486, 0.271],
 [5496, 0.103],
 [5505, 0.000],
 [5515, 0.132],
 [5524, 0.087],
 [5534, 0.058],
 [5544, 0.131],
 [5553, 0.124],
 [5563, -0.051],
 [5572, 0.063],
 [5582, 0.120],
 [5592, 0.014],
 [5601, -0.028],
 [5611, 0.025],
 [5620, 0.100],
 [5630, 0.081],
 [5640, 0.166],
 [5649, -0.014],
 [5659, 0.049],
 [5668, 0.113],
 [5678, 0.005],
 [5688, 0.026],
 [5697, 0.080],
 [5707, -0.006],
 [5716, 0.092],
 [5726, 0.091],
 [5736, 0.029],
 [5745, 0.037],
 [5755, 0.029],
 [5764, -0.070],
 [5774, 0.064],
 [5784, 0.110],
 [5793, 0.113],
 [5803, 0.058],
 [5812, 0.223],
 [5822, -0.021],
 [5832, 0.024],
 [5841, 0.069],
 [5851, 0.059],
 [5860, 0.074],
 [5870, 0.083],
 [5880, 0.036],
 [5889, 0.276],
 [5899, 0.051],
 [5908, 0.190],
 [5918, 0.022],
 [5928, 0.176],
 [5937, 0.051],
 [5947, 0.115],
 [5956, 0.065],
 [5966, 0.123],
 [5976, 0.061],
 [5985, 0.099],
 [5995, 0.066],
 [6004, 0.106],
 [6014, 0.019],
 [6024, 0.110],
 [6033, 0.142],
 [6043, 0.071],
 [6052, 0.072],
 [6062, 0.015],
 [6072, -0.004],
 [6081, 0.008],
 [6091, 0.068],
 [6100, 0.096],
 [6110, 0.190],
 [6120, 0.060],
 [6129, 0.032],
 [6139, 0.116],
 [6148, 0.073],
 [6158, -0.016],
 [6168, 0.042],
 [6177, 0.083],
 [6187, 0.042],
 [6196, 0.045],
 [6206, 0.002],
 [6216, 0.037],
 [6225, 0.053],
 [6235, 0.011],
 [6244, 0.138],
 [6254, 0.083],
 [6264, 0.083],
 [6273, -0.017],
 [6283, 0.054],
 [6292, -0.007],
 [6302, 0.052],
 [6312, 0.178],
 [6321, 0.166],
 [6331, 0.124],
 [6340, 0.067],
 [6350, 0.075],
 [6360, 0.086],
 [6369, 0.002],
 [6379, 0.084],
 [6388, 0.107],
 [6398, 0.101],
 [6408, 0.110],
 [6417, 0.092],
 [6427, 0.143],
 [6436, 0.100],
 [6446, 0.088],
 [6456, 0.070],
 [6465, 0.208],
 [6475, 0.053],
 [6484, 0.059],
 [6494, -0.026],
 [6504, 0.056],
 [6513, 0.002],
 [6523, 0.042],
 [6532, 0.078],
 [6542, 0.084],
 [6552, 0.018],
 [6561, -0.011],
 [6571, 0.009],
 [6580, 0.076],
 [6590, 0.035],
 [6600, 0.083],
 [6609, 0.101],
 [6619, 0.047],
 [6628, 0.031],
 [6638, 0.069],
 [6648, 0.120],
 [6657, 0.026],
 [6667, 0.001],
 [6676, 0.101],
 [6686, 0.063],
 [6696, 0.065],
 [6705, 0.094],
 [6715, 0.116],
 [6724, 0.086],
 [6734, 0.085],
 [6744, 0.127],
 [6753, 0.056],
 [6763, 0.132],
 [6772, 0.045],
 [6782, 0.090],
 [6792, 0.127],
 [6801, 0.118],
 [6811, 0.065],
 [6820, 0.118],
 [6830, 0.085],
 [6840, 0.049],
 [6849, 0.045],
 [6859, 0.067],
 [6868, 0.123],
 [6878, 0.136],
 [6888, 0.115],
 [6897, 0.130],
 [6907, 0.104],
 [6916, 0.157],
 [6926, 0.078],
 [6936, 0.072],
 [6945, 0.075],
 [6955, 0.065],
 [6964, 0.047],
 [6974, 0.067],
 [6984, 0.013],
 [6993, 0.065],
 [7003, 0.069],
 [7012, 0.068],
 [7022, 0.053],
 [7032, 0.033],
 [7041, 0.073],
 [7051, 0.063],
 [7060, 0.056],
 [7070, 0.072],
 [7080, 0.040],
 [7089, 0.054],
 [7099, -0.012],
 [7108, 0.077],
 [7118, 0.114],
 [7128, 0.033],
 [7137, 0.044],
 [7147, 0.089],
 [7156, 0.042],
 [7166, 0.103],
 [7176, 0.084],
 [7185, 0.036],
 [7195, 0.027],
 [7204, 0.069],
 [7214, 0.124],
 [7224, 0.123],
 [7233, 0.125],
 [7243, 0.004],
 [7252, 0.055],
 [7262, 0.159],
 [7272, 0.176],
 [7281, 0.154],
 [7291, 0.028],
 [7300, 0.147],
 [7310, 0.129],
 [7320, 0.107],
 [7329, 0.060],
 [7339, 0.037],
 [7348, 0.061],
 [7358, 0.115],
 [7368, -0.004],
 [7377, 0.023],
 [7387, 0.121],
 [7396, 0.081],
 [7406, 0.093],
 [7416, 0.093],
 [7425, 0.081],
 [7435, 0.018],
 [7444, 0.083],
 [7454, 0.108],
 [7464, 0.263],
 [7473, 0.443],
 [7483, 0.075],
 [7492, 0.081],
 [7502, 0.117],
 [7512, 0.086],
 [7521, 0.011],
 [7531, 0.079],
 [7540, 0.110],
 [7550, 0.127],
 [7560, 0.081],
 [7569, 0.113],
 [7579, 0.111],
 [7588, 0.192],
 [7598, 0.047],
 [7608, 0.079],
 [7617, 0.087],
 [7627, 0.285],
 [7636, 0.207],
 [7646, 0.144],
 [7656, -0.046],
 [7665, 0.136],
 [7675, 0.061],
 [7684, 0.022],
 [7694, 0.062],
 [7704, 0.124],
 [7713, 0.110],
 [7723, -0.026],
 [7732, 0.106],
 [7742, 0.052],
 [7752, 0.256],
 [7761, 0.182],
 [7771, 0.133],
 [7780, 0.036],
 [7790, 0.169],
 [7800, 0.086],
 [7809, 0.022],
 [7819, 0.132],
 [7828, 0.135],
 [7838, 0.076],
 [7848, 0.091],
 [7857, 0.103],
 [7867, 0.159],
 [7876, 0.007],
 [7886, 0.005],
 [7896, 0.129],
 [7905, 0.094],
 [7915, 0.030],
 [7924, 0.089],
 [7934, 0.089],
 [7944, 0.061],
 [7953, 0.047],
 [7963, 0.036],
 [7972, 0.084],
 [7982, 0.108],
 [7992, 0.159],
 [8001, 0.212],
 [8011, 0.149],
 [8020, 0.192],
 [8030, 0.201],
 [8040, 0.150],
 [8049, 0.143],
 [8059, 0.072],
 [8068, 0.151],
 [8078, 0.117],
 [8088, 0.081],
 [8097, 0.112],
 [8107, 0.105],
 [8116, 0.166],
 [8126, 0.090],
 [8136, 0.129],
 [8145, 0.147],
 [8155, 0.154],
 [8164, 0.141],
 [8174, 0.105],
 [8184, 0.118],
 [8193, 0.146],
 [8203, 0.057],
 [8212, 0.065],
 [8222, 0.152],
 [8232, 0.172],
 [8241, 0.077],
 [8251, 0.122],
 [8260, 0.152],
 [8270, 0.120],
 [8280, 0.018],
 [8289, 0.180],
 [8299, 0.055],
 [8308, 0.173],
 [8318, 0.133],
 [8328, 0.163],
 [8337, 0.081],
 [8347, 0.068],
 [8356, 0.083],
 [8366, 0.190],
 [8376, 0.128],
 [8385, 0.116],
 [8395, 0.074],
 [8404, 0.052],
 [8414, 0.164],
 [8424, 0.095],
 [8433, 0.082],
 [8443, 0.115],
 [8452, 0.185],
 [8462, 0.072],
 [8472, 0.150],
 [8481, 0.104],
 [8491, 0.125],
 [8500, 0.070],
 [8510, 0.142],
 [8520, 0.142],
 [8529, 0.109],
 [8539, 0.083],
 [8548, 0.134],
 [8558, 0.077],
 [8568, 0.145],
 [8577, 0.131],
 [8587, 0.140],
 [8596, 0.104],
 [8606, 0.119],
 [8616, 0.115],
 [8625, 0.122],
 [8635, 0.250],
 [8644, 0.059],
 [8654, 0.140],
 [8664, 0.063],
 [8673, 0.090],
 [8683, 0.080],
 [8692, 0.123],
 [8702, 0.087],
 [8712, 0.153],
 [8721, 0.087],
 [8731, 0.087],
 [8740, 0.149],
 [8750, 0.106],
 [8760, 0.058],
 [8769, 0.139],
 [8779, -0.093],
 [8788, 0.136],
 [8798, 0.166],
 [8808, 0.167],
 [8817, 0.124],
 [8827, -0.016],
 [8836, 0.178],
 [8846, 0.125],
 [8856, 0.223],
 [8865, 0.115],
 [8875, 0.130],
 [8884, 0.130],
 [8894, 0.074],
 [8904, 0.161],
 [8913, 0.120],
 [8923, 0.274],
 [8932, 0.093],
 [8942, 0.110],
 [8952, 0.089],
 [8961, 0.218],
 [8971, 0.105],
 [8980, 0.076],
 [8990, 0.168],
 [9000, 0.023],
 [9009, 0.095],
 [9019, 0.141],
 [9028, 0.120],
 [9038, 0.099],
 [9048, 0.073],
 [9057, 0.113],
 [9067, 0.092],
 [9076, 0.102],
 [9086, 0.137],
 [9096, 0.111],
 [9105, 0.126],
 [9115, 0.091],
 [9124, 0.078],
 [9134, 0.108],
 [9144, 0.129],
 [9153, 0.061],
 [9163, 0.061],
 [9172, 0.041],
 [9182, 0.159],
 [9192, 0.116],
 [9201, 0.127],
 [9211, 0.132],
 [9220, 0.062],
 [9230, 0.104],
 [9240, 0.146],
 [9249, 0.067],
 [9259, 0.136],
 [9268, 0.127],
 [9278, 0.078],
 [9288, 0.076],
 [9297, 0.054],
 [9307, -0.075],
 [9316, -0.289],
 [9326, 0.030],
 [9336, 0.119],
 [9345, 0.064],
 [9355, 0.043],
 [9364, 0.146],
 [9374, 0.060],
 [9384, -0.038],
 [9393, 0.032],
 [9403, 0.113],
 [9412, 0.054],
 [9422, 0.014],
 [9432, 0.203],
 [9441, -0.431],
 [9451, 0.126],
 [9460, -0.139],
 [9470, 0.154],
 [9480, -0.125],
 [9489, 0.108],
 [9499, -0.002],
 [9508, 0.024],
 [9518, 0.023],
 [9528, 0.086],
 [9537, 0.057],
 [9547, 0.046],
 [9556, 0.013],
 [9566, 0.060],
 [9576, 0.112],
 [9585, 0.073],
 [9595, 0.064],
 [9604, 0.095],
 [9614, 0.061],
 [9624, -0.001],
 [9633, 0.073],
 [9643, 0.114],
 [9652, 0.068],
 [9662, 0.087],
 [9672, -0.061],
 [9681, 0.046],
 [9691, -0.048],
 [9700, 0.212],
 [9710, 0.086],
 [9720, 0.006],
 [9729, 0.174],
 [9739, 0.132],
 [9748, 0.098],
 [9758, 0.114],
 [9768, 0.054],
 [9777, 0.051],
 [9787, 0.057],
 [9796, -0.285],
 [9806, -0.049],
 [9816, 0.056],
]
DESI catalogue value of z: 1.00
